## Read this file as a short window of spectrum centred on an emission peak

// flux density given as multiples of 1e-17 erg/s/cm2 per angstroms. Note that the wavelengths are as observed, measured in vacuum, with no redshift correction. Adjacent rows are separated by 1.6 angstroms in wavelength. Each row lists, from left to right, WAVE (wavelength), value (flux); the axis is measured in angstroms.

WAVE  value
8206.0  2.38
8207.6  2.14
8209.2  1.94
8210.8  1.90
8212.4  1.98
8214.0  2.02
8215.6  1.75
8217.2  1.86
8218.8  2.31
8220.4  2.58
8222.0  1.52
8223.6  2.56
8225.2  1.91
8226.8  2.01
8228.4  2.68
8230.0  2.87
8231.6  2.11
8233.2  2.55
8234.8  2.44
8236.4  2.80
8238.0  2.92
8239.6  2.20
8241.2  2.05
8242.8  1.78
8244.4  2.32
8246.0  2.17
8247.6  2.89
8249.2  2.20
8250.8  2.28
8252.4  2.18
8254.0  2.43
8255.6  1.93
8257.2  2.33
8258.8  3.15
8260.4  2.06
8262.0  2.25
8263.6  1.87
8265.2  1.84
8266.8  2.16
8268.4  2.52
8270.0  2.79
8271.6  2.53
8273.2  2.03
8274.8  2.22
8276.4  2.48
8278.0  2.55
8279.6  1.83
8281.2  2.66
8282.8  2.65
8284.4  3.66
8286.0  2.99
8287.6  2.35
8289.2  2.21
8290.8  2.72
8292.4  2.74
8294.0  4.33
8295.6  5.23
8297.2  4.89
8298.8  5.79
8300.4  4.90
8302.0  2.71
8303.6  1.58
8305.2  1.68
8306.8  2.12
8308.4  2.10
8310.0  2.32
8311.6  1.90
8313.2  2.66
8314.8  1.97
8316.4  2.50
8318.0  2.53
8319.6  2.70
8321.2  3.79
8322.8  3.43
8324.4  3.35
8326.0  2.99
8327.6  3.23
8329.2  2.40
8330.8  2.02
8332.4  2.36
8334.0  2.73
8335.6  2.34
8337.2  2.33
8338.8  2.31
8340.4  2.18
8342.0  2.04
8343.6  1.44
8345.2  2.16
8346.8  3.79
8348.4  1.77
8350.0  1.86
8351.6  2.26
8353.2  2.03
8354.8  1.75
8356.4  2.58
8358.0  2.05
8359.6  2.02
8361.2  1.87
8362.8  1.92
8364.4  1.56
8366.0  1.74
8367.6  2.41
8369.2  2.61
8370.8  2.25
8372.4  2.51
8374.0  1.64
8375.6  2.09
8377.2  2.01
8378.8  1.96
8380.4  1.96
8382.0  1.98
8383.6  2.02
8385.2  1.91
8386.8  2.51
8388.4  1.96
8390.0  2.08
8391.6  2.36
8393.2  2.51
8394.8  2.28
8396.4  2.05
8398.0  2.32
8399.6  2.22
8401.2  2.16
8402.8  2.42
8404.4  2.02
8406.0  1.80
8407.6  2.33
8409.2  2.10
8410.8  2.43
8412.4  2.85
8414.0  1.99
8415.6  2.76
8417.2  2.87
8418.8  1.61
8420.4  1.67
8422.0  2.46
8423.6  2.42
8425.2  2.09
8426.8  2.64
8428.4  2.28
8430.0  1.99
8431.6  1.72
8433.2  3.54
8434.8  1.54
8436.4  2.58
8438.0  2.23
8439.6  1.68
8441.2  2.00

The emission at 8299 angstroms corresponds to H-alpha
